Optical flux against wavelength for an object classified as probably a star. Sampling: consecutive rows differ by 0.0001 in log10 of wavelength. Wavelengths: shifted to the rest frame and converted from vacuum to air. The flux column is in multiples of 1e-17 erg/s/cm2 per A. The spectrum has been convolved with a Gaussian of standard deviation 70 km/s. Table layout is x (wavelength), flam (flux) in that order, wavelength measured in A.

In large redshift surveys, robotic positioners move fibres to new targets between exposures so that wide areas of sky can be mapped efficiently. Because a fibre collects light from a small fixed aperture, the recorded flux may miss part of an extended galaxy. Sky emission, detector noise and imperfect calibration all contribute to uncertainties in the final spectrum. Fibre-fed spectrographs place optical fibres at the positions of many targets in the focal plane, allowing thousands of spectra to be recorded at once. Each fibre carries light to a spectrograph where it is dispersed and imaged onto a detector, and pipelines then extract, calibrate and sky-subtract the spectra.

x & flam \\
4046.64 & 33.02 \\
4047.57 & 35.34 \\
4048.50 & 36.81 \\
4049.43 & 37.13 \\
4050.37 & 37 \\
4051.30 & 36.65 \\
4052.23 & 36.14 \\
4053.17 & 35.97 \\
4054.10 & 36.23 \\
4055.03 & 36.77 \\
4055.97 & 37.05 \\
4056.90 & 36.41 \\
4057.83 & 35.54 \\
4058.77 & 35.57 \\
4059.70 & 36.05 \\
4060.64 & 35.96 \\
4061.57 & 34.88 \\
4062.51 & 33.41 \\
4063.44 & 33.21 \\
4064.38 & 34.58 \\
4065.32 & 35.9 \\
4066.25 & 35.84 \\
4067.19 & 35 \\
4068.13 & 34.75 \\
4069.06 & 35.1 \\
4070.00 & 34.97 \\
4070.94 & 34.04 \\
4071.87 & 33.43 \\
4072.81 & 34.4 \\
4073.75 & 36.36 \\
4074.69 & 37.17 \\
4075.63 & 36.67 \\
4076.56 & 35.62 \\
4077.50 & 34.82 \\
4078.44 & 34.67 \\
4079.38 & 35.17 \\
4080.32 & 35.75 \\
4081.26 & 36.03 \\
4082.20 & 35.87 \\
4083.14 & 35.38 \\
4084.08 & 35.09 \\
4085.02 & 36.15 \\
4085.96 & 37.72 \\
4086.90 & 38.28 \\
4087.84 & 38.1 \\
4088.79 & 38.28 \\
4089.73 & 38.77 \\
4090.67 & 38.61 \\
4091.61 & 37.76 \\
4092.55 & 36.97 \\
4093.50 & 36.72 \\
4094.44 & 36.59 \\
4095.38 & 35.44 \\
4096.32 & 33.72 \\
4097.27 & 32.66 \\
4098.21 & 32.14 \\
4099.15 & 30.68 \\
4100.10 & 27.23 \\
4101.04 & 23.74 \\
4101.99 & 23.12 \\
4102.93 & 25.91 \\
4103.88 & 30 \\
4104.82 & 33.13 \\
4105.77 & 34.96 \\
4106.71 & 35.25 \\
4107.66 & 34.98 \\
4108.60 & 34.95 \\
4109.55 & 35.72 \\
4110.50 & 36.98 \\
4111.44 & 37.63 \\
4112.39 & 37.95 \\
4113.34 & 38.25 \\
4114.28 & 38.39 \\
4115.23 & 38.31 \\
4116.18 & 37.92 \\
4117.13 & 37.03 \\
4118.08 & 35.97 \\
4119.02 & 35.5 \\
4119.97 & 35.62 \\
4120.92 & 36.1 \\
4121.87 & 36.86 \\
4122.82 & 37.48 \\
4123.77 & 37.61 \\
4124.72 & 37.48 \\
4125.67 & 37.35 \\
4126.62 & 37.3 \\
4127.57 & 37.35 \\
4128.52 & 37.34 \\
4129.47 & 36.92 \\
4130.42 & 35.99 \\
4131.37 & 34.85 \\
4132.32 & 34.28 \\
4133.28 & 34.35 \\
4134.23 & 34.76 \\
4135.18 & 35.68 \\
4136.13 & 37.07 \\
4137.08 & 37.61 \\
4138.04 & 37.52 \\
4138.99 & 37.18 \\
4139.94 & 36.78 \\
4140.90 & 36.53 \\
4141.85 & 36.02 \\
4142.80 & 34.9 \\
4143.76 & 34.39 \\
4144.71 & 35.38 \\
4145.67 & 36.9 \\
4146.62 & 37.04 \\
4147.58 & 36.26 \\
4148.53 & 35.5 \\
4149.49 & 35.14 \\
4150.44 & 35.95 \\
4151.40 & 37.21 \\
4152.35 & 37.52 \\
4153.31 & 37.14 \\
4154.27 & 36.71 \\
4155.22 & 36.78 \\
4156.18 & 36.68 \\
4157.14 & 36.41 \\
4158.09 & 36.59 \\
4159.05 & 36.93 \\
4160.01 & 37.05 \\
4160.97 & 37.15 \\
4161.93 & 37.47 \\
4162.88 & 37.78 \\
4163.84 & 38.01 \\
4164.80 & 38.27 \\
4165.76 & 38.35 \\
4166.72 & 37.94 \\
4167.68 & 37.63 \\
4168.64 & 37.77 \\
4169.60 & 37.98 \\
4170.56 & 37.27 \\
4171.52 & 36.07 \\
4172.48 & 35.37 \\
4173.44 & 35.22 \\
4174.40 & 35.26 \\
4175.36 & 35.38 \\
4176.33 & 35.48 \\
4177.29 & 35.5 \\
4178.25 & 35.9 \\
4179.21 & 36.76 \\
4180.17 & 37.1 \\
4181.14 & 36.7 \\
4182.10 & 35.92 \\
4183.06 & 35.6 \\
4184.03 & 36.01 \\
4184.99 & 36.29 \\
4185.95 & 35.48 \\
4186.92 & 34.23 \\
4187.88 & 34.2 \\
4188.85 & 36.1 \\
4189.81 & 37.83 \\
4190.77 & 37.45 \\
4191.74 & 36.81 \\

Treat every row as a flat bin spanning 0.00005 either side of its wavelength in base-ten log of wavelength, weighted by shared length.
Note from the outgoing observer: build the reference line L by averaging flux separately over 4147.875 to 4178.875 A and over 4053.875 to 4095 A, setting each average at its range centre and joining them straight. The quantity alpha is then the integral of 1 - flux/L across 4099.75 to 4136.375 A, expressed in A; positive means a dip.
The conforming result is 1.3 A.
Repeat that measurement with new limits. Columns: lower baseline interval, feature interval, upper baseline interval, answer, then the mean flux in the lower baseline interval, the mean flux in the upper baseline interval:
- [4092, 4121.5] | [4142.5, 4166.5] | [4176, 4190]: -1.0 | 34.2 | 35.9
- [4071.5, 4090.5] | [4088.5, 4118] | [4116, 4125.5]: 1.6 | 36.2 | 36.7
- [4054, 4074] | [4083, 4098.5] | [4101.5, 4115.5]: -0.8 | 35.2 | 34.3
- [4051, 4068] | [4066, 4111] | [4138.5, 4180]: 1.6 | 35.6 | 36.6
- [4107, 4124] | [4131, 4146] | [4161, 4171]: 0.6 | 36.8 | 37.8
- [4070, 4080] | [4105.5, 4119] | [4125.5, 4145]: -0.3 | 35.2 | 36.2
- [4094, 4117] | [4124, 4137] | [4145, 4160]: -0.4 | 33.6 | 36.6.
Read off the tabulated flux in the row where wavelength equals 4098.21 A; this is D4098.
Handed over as 32.14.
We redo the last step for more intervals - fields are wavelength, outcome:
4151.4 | 37.21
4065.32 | 35.9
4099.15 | 30.68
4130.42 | 35.99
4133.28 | 34.35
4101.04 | 23.74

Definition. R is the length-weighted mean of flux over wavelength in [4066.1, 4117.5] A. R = 35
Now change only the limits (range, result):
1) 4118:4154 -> 36.3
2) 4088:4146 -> 35.4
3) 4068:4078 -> 35.3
